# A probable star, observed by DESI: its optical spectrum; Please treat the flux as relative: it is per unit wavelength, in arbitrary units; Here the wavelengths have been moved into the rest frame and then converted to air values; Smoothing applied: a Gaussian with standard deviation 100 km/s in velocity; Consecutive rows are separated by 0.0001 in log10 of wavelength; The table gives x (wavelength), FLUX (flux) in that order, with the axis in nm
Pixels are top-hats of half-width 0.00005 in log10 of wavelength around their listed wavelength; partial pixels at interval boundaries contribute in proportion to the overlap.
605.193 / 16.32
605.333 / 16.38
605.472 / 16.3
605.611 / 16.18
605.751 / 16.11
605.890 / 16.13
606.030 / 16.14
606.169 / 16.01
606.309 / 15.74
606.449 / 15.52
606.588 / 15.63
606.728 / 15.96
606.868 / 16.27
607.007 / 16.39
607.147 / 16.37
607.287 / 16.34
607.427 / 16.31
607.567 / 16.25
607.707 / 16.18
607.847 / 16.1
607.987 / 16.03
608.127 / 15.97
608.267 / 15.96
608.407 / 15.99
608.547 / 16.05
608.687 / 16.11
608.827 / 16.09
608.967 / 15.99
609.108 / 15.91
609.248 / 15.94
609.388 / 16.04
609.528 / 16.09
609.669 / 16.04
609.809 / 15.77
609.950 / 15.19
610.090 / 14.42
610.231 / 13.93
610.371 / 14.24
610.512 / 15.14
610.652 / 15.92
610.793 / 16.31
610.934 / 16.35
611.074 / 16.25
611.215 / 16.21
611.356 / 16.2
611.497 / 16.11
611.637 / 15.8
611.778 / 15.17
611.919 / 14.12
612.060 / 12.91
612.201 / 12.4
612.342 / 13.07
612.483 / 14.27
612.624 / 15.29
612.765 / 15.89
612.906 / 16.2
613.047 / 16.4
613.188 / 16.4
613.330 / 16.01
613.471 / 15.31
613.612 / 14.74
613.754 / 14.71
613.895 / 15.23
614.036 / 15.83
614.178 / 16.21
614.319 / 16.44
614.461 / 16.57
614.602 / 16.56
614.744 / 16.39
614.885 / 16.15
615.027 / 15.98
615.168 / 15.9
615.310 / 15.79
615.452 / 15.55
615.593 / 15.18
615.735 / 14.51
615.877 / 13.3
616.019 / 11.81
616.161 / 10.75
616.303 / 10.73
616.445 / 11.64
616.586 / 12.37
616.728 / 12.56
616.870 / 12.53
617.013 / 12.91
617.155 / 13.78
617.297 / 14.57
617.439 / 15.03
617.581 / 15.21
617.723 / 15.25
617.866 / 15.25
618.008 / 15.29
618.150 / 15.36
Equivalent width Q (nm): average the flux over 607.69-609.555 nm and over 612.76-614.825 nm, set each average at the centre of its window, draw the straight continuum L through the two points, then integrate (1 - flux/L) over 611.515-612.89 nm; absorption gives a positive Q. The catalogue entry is 0.13 nm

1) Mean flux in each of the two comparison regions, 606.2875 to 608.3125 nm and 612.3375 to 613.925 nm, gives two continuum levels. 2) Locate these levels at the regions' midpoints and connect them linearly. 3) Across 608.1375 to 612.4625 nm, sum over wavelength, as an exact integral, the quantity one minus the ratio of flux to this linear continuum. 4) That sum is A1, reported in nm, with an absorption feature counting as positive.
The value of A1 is 0.09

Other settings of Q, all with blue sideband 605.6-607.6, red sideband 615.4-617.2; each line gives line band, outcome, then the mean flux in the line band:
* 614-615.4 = -0.293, 16.2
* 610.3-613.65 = -0.234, 15.3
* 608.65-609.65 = -0.052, 16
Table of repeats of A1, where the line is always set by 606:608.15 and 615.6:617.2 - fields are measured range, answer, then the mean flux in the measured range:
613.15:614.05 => -0.120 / 15.4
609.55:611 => -0.049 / 15.3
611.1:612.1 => -0.068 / 15.3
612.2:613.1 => -0.064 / 14.9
